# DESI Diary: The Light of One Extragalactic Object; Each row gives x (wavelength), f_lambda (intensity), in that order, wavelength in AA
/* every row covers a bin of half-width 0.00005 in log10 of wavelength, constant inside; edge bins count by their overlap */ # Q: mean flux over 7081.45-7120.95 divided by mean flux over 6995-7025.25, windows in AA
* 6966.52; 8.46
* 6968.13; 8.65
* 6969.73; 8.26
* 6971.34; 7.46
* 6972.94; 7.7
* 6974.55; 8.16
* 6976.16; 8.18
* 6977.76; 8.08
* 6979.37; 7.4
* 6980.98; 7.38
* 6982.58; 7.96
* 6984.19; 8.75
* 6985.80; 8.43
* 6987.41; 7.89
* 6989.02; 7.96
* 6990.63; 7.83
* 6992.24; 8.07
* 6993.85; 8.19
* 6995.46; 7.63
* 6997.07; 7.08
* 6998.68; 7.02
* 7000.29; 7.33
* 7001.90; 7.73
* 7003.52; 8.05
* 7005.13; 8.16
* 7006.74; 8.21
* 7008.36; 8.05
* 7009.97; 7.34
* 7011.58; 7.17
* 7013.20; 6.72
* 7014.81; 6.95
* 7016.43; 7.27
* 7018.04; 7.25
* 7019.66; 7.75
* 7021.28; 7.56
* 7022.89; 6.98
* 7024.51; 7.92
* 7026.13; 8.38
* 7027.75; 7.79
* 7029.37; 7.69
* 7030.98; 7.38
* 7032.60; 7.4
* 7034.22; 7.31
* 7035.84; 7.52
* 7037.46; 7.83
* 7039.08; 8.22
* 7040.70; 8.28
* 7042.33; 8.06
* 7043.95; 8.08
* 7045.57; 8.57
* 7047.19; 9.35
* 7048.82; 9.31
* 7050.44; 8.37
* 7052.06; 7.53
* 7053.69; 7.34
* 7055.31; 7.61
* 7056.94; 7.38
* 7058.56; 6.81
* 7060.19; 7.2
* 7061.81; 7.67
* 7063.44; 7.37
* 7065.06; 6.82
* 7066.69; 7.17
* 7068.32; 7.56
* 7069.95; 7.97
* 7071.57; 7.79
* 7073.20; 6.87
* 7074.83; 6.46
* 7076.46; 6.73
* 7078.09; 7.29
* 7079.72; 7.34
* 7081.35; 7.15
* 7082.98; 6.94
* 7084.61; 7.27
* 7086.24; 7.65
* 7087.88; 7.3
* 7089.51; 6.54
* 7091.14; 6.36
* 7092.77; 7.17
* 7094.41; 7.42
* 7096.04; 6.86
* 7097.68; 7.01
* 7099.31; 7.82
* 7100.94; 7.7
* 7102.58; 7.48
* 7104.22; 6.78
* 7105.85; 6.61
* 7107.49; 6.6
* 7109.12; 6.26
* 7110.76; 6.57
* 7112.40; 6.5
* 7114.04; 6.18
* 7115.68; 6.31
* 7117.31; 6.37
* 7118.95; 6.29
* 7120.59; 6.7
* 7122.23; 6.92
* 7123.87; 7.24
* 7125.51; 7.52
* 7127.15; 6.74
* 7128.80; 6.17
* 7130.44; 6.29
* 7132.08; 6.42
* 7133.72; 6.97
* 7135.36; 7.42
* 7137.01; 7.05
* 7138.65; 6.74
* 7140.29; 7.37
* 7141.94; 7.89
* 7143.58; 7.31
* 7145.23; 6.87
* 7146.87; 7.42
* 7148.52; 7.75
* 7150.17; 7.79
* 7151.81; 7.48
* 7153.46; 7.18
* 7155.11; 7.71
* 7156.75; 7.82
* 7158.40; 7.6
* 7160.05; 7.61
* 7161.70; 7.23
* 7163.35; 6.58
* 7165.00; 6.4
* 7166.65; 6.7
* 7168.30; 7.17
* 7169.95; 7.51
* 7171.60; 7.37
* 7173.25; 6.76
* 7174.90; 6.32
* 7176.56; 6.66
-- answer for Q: 0.9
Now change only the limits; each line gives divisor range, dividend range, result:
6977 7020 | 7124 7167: 0.93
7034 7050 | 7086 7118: 0.83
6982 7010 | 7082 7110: 0.89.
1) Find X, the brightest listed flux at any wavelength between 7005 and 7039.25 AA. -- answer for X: 8.38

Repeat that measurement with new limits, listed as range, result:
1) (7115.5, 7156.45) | 7.89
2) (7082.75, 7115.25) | 7.82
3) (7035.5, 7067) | 9.35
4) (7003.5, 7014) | 8.21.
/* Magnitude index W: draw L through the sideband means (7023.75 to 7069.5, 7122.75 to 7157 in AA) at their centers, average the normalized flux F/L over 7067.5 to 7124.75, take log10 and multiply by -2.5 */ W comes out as 0.075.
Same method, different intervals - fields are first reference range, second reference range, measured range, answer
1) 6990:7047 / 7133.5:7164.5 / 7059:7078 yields 0.05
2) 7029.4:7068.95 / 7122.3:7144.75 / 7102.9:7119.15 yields 0.11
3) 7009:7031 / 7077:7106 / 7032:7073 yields -0.06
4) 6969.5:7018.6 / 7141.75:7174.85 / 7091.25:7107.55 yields 0.04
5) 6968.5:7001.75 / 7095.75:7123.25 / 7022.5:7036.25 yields -0.02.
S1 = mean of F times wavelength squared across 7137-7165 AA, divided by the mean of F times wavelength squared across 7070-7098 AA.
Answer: 1.06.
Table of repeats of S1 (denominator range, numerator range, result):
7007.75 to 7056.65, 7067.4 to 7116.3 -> 0.92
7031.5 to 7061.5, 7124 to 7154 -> 0.93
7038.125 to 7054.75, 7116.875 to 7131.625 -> 0.82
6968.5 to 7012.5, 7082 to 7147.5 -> 0.92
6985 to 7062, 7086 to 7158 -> 0.93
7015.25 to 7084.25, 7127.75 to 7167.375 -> 0.97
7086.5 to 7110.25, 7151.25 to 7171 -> 1.05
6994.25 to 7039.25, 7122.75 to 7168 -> 0.98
